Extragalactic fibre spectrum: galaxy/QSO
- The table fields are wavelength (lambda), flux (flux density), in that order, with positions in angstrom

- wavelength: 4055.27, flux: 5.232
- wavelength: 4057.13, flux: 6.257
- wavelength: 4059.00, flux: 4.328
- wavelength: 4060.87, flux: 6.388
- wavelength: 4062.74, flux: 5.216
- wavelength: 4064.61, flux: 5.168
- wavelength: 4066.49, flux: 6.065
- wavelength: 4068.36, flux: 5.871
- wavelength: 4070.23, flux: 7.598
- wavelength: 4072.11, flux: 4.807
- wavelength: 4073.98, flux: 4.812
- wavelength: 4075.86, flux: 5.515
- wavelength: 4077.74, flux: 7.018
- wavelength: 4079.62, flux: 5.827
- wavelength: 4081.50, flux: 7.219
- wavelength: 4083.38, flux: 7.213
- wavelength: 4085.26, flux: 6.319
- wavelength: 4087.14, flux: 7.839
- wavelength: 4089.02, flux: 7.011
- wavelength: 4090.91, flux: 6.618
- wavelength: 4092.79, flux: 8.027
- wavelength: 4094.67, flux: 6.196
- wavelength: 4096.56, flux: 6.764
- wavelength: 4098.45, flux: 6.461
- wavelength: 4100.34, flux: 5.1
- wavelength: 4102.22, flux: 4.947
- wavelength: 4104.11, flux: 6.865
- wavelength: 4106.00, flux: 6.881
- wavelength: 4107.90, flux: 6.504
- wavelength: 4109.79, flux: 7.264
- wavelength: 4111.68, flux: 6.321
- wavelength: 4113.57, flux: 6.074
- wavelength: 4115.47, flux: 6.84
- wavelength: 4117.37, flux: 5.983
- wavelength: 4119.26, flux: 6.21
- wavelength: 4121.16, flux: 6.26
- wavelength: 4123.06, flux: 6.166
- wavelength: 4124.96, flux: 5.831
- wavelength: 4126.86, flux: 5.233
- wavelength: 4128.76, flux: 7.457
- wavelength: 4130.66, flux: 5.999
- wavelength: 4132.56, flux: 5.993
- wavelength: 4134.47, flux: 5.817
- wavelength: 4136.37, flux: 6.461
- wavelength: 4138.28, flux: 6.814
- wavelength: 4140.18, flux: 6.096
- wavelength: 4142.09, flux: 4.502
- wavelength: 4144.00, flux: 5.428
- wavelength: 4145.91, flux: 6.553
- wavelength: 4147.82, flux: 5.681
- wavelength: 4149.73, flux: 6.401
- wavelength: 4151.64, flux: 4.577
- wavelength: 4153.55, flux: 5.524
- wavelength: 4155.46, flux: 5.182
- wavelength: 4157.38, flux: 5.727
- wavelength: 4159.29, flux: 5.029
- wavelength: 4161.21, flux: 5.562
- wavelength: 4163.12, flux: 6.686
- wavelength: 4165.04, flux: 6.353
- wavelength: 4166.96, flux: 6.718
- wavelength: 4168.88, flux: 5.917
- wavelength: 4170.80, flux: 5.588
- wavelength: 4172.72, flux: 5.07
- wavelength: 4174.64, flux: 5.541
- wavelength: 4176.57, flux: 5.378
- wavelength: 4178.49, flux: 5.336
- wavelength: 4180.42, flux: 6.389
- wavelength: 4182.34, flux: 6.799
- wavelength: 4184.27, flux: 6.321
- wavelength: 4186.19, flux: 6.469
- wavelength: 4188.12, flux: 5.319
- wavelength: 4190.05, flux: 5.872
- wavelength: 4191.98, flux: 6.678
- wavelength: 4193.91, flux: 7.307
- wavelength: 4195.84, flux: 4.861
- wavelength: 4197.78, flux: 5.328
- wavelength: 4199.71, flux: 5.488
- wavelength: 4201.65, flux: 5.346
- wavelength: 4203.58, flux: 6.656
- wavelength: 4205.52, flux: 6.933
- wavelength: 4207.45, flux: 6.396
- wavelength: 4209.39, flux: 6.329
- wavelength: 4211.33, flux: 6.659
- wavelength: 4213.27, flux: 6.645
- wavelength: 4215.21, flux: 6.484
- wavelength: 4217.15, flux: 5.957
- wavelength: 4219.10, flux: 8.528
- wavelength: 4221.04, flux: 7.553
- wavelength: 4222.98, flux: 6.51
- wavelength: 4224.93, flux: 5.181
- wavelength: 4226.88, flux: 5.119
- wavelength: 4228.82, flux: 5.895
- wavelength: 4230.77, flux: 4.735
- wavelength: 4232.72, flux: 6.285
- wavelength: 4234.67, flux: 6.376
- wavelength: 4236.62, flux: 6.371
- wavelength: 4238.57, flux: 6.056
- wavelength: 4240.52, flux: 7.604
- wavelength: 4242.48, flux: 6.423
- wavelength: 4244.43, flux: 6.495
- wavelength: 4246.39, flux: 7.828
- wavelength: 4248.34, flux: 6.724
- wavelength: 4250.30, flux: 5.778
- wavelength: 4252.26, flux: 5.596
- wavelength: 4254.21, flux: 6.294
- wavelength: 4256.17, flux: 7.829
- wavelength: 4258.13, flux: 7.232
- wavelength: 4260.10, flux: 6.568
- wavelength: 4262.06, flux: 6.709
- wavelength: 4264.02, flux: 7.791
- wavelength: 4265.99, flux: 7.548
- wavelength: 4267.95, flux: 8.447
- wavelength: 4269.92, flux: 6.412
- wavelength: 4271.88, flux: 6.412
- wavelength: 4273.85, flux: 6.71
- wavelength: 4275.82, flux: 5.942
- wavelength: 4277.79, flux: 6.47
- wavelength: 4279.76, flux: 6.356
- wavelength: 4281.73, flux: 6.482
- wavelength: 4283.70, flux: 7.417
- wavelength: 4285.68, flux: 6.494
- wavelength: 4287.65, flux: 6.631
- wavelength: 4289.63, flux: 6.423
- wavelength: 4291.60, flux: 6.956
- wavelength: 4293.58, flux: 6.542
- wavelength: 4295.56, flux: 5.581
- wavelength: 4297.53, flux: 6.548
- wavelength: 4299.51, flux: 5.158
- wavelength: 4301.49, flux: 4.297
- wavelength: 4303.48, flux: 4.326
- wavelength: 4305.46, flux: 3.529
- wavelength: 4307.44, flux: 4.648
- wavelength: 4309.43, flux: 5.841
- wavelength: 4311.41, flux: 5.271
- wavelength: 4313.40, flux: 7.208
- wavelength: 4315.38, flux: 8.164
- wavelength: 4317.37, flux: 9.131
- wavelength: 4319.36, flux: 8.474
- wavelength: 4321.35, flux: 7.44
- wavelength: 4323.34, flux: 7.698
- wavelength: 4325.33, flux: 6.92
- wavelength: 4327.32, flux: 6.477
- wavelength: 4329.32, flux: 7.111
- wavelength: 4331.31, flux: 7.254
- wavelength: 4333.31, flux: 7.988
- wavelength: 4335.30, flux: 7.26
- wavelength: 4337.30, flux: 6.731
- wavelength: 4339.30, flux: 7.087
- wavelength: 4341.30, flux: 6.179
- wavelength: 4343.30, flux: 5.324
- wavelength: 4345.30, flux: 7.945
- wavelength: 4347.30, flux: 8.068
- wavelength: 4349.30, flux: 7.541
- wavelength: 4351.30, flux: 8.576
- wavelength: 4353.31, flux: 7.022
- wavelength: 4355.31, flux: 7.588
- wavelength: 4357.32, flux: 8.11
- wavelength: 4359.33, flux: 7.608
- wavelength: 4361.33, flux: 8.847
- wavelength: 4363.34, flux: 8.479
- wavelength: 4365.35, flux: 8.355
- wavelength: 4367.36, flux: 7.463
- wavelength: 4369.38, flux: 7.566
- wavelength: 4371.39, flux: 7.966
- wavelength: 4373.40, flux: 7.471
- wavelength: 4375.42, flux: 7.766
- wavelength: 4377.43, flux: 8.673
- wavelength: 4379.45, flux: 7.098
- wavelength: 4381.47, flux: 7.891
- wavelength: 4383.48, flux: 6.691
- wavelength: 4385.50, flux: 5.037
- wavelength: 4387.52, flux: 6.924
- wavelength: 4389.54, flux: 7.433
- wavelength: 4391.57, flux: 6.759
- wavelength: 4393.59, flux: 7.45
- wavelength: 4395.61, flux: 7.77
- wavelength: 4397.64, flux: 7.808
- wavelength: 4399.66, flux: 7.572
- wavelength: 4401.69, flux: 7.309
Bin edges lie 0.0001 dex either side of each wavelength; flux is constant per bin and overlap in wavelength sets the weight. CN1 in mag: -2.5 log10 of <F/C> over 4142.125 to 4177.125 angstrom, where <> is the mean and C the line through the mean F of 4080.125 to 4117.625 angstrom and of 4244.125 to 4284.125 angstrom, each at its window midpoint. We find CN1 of 0.18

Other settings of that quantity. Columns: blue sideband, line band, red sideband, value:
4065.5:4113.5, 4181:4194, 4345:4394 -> 0.08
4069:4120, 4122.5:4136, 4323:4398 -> 0.08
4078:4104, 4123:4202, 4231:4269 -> 0.14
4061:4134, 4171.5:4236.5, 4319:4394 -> 0.11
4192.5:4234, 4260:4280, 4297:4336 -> -0.08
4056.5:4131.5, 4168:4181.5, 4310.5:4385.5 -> 0.19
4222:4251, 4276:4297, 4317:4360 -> 0.05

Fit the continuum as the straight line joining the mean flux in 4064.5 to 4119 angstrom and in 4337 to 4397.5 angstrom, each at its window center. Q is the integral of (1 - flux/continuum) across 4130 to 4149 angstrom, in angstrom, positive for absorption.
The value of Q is 1.9 angstrom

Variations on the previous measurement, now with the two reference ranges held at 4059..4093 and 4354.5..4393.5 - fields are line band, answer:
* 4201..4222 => 0.5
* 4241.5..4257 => 0.9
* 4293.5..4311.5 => 5.3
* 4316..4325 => -0.9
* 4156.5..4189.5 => 3.9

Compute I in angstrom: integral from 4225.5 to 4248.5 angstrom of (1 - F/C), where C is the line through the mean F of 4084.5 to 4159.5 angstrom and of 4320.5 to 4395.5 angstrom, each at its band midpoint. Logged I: 1.66 angstrom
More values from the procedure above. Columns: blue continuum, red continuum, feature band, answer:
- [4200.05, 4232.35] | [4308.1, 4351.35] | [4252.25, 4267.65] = -1.0 angstrom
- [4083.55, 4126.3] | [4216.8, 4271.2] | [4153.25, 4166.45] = 1.6 angstrom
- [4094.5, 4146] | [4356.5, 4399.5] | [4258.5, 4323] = 5.3 angstrom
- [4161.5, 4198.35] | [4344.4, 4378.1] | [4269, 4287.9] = 1.4 angstrom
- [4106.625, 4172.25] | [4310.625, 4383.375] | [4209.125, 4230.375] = 0.7 angstrom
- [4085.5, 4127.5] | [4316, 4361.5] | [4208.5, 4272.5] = 3.8 angstrom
